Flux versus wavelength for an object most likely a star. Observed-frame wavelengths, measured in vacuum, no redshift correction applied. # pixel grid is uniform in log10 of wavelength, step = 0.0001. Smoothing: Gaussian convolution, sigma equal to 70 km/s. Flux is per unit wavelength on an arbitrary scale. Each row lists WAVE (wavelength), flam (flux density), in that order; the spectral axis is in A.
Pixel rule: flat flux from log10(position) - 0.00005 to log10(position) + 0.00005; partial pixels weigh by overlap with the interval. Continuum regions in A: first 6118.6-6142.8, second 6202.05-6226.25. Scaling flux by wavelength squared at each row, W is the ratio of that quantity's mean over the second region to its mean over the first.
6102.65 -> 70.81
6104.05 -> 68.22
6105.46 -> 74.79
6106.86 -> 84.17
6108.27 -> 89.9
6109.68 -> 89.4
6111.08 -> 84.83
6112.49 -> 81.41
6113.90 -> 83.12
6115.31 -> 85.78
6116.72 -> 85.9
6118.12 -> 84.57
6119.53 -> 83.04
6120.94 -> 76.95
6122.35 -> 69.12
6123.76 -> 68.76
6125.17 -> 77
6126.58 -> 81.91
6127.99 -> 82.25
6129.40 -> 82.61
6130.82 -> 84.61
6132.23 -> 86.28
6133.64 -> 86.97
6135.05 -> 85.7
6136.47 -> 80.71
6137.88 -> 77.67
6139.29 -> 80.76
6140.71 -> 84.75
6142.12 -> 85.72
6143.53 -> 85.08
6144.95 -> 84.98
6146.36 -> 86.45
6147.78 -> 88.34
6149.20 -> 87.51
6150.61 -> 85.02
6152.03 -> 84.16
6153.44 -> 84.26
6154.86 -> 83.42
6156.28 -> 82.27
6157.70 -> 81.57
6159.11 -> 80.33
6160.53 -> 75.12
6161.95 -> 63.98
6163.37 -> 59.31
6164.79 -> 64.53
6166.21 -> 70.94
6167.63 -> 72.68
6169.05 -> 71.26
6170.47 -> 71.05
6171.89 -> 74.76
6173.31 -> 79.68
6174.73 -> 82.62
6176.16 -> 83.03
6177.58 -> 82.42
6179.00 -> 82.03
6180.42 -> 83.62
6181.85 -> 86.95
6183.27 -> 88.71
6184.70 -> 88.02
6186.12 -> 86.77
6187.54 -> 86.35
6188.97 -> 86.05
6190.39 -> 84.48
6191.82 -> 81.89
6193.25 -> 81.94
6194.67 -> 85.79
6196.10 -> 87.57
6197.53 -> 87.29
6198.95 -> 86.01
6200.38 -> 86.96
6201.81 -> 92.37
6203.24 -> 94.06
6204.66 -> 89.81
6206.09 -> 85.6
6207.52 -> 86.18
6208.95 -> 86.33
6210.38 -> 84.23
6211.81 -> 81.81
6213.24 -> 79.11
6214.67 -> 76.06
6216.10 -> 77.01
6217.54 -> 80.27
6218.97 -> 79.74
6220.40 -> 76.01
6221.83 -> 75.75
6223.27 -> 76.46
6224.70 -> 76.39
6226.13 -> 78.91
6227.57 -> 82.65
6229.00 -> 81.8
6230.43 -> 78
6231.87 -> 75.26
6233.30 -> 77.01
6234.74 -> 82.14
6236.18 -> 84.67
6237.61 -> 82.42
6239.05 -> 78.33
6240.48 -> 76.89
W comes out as 1.04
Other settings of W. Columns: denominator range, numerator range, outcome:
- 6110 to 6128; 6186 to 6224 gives 1.07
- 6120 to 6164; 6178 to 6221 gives 1.07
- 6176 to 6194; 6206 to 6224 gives 0.95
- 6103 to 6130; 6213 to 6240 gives 1.01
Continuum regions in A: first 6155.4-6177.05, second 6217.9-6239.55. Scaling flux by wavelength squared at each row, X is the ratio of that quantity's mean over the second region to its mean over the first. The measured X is 1.09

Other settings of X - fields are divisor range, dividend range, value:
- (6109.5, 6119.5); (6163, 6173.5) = 0.85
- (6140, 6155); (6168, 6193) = 0.97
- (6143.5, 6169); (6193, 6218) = 1.10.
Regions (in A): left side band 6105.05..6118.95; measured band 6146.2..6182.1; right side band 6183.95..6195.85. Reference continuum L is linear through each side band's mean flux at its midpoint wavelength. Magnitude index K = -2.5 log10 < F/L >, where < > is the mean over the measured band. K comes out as 0.09 mag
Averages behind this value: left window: 84.6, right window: 85.2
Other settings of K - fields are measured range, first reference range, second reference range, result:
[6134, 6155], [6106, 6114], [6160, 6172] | -0.13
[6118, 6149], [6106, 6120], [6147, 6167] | 0.00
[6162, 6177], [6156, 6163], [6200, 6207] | 0.09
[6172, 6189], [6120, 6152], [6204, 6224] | -0.04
